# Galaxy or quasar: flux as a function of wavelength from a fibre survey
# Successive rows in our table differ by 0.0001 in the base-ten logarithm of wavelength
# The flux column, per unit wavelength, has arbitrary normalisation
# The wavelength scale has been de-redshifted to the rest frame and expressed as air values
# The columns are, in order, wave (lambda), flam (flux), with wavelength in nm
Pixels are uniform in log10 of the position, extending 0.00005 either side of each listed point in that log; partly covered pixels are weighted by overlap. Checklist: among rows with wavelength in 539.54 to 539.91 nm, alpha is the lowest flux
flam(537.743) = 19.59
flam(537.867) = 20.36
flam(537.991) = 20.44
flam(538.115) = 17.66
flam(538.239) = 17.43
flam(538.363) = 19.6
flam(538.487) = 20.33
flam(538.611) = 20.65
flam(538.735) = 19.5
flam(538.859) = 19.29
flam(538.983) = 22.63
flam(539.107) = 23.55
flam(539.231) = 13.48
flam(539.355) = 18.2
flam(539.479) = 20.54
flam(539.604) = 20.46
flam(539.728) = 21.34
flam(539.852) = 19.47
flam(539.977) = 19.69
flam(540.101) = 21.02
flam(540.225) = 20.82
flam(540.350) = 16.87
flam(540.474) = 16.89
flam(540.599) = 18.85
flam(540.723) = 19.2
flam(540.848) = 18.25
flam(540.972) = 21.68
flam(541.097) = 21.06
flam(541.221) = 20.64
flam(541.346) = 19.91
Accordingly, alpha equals 19.47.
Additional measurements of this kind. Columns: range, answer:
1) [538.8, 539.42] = 13.48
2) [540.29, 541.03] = 16.87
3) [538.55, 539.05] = 19.29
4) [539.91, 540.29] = 19.69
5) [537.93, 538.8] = 17.43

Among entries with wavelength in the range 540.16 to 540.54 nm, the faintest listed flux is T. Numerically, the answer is 16.87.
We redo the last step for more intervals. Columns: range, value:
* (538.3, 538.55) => 19.6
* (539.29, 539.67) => 18.2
